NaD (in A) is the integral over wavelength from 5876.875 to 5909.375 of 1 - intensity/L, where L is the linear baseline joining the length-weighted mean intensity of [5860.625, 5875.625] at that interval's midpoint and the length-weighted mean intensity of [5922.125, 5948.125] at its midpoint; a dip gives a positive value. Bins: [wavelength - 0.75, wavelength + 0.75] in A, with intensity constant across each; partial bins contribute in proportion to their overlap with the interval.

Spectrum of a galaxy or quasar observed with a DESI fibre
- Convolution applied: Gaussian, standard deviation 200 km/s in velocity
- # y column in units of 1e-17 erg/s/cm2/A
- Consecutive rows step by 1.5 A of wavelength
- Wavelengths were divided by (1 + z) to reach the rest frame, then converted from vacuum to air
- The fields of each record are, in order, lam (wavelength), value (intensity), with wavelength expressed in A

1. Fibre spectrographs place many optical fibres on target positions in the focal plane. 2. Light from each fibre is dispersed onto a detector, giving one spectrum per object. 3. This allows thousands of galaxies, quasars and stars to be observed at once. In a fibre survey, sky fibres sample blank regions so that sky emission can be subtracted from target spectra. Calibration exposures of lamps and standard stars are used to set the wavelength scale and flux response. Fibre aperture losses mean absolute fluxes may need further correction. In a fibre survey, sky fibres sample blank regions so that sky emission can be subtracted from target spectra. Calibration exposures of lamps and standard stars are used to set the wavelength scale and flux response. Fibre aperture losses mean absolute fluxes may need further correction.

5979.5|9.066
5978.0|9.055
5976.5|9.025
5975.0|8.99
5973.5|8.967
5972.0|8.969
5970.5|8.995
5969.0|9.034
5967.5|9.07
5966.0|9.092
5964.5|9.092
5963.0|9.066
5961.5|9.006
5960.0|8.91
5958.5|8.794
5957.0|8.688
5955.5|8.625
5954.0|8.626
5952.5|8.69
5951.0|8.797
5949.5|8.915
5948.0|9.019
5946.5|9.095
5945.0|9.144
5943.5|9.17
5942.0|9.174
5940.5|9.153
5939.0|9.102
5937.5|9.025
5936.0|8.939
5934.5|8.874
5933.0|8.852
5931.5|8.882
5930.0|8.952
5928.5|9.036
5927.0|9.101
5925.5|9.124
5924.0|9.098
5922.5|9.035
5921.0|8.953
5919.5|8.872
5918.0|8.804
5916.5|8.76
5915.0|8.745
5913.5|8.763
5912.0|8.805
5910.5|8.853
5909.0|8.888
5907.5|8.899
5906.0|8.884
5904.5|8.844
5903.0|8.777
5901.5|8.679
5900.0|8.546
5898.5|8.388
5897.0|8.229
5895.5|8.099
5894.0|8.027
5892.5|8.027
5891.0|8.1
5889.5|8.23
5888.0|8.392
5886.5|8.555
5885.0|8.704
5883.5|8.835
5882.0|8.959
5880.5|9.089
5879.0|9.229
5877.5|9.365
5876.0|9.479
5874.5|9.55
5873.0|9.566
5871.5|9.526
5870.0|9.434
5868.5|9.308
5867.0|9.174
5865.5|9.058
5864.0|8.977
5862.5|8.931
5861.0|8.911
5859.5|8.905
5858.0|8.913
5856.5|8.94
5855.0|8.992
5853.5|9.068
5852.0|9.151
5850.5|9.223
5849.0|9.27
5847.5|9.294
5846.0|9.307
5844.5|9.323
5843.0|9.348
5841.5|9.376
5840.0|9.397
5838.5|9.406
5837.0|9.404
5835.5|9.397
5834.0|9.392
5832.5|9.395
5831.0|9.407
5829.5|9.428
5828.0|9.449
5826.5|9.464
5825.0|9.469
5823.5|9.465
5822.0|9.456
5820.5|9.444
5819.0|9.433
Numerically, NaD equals 2.0 A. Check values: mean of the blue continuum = 9.26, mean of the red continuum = 9.04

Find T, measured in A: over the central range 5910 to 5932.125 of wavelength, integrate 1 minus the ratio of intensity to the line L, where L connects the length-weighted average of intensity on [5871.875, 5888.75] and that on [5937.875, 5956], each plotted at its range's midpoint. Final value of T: 0.2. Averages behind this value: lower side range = 9.08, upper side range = 8.97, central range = 8.92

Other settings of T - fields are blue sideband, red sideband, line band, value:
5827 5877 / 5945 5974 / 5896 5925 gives 0.96 A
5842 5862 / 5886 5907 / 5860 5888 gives -1.11 A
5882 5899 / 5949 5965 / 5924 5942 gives -0.74 A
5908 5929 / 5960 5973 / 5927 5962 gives 0.16 A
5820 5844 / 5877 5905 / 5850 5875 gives -0.48 A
